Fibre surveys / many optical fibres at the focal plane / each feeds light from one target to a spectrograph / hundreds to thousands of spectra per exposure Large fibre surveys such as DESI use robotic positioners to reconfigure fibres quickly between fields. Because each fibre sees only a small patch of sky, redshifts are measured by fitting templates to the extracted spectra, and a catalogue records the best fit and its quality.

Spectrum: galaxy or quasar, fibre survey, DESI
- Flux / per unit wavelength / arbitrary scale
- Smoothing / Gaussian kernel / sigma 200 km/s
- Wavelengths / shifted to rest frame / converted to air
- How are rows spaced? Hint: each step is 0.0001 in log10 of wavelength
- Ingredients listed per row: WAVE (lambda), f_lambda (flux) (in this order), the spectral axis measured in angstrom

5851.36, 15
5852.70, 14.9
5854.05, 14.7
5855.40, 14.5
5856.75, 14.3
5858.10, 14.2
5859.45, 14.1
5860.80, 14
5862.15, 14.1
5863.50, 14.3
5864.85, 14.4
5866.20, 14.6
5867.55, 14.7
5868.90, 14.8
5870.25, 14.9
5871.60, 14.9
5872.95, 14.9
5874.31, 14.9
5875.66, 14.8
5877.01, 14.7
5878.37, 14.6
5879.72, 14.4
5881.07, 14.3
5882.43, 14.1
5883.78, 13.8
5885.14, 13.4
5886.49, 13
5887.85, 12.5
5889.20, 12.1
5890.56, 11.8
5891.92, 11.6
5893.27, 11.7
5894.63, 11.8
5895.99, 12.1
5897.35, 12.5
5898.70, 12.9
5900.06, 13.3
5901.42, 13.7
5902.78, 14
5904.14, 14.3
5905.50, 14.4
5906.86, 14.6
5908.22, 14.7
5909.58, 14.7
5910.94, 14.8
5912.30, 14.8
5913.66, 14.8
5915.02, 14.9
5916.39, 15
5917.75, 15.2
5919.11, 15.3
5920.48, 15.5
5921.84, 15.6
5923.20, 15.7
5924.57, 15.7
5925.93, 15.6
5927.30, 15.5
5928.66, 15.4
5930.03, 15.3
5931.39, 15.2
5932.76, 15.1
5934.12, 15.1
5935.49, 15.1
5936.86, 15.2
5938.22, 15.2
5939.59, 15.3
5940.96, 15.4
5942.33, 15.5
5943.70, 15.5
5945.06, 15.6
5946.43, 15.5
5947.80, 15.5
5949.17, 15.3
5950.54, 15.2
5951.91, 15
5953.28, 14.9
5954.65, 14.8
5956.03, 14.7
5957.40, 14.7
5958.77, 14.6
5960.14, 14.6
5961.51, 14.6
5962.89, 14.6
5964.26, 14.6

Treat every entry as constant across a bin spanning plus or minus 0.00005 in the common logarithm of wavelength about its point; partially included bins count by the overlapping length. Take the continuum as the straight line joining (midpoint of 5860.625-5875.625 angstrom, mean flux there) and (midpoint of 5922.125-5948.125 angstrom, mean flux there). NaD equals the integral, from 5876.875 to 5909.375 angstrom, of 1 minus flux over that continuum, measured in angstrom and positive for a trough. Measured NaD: 3.4 angstrom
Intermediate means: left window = 14.6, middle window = 13.3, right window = 15.4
